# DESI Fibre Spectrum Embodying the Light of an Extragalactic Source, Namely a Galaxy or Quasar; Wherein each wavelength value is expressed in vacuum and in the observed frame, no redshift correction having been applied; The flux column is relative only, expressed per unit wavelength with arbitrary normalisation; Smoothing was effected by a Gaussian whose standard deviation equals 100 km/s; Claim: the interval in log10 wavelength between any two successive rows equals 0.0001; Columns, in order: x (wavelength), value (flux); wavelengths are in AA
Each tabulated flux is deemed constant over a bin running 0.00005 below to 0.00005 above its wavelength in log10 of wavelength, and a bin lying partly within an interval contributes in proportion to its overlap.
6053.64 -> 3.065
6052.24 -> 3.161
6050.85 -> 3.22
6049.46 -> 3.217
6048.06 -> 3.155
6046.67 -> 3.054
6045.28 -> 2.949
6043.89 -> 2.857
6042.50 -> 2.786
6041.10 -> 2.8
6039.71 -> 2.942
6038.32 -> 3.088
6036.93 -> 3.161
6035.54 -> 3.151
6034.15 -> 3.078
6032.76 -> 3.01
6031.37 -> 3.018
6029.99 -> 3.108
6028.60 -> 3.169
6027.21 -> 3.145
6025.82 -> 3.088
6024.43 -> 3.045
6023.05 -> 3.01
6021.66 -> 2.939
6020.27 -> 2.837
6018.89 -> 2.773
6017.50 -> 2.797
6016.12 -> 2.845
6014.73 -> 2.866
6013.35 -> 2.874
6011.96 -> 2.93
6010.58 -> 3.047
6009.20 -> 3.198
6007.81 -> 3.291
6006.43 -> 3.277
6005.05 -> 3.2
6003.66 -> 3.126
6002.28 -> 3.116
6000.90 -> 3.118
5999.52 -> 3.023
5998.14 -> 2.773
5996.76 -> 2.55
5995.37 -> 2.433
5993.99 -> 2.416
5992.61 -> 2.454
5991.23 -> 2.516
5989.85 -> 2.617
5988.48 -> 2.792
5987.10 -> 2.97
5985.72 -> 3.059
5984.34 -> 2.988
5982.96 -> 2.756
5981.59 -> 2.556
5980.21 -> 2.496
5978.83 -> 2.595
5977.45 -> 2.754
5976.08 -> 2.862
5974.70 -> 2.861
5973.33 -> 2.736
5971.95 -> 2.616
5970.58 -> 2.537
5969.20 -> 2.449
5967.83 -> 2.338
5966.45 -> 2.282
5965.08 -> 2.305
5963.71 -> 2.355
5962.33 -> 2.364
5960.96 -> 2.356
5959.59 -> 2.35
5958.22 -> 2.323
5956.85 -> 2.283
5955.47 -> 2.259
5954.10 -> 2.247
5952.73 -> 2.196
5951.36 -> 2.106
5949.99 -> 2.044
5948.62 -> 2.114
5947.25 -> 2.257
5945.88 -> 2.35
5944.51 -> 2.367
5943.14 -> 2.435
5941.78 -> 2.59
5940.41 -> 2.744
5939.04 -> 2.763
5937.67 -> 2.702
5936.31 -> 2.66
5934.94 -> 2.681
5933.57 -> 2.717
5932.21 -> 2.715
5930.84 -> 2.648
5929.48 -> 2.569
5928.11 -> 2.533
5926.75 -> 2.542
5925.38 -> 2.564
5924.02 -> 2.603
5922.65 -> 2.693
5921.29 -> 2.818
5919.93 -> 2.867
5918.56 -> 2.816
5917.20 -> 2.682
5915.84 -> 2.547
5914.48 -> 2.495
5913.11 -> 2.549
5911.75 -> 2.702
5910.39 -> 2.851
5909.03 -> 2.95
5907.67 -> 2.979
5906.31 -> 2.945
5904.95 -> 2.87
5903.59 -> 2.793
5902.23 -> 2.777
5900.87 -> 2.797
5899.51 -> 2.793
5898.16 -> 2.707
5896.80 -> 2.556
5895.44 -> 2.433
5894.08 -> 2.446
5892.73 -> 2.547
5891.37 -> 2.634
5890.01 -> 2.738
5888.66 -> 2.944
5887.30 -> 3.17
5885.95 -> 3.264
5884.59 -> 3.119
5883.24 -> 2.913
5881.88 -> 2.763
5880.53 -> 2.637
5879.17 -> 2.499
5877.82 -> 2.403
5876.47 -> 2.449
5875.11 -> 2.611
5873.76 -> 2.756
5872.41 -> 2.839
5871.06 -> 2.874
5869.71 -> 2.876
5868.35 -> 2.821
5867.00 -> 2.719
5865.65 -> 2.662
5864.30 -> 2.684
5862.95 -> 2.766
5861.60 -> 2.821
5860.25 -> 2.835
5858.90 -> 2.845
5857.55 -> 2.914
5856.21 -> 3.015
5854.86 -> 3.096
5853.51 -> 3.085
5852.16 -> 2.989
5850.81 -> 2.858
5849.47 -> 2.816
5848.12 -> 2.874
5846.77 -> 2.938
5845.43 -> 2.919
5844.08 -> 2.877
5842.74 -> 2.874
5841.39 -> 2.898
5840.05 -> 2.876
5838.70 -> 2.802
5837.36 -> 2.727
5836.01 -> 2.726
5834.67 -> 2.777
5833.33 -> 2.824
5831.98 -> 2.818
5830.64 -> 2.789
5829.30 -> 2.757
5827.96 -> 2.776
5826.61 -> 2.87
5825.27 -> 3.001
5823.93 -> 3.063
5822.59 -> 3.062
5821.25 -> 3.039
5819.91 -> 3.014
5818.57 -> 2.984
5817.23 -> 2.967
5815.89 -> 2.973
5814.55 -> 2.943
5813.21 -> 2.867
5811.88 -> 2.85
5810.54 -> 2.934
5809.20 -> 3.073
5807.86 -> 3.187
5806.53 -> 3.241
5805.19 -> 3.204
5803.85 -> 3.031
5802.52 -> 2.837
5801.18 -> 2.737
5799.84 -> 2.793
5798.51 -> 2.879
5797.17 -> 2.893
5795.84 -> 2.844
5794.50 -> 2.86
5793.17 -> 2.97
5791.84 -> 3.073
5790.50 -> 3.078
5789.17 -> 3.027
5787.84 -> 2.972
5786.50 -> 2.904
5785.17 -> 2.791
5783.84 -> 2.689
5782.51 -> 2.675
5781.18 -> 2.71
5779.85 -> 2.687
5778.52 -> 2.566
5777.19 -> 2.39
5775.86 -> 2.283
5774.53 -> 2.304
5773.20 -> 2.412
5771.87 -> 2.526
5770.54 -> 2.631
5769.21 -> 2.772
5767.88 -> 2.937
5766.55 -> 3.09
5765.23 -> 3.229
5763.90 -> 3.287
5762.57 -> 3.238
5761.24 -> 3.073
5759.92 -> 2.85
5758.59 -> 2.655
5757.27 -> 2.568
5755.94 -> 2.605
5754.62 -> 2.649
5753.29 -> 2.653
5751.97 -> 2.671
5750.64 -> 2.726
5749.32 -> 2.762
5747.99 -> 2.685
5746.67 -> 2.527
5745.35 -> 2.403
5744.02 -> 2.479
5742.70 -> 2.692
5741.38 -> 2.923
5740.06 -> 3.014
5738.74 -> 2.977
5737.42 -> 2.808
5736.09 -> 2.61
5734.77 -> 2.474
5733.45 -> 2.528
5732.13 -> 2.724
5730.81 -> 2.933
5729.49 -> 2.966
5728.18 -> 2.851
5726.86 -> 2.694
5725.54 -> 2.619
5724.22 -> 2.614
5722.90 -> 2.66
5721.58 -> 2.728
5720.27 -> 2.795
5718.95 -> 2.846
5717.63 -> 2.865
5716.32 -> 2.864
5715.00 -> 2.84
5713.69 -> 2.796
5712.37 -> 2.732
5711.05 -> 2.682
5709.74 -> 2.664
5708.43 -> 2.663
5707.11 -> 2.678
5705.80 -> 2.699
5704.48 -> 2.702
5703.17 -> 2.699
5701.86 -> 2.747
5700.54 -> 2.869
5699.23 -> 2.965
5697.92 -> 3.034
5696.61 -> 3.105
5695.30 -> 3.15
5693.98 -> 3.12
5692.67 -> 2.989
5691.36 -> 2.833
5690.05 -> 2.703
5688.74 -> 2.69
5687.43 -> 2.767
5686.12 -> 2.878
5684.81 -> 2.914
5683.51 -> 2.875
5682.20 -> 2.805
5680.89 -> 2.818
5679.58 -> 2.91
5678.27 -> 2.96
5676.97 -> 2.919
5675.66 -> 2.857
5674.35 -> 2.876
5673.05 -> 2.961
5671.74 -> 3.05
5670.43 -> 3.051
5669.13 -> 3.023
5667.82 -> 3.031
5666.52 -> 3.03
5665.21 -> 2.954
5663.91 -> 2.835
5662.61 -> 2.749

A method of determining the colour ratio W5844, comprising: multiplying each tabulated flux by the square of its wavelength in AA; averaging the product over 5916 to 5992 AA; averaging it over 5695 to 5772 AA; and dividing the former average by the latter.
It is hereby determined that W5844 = 0.99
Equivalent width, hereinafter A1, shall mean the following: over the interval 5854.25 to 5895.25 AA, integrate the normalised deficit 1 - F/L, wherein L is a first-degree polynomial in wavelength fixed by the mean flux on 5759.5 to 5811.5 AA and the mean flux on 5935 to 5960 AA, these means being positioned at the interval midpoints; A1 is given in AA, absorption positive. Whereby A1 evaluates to -2.9 AA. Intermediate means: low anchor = 2.86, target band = 2.78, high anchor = 2.38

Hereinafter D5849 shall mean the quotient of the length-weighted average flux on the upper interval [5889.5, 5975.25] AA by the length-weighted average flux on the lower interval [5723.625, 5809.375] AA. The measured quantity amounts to 0.92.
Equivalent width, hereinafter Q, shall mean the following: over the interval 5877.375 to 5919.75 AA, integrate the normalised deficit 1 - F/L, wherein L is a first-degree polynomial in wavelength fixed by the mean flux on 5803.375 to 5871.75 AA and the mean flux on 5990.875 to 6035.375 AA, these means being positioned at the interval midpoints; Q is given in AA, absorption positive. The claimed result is 2.4 AA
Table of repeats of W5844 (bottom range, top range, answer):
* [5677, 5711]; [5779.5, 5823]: 1.07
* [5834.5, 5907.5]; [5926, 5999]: 0.93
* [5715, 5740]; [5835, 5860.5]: 1.09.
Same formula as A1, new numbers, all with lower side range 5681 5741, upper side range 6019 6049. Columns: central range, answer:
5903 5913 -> 0.3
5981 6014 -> 1.2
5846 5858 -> -0.2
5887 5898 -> 1.0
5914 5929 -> 1.5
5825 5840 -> 0.4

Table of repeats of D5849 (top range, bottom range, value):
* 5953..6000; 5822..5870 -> 0.90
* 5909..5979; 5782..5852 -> 0.87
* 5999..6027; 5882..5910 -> 1.07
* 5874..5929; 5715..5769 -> 0.98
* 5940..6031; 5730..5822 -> 0.95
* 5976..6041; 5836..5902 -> 1.04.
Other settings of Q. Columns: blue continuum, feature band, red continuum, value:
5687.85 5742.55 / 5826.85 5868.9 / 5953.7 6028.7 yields -1.09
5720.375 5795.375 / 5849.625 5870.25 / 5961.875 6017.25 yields -0.80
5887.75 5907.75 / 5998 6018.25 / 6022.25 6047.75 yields -0.48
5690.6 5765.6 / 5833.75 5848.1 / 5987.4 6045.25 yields 0.02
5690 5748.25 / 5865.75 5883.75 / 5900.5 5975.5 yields -0.55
